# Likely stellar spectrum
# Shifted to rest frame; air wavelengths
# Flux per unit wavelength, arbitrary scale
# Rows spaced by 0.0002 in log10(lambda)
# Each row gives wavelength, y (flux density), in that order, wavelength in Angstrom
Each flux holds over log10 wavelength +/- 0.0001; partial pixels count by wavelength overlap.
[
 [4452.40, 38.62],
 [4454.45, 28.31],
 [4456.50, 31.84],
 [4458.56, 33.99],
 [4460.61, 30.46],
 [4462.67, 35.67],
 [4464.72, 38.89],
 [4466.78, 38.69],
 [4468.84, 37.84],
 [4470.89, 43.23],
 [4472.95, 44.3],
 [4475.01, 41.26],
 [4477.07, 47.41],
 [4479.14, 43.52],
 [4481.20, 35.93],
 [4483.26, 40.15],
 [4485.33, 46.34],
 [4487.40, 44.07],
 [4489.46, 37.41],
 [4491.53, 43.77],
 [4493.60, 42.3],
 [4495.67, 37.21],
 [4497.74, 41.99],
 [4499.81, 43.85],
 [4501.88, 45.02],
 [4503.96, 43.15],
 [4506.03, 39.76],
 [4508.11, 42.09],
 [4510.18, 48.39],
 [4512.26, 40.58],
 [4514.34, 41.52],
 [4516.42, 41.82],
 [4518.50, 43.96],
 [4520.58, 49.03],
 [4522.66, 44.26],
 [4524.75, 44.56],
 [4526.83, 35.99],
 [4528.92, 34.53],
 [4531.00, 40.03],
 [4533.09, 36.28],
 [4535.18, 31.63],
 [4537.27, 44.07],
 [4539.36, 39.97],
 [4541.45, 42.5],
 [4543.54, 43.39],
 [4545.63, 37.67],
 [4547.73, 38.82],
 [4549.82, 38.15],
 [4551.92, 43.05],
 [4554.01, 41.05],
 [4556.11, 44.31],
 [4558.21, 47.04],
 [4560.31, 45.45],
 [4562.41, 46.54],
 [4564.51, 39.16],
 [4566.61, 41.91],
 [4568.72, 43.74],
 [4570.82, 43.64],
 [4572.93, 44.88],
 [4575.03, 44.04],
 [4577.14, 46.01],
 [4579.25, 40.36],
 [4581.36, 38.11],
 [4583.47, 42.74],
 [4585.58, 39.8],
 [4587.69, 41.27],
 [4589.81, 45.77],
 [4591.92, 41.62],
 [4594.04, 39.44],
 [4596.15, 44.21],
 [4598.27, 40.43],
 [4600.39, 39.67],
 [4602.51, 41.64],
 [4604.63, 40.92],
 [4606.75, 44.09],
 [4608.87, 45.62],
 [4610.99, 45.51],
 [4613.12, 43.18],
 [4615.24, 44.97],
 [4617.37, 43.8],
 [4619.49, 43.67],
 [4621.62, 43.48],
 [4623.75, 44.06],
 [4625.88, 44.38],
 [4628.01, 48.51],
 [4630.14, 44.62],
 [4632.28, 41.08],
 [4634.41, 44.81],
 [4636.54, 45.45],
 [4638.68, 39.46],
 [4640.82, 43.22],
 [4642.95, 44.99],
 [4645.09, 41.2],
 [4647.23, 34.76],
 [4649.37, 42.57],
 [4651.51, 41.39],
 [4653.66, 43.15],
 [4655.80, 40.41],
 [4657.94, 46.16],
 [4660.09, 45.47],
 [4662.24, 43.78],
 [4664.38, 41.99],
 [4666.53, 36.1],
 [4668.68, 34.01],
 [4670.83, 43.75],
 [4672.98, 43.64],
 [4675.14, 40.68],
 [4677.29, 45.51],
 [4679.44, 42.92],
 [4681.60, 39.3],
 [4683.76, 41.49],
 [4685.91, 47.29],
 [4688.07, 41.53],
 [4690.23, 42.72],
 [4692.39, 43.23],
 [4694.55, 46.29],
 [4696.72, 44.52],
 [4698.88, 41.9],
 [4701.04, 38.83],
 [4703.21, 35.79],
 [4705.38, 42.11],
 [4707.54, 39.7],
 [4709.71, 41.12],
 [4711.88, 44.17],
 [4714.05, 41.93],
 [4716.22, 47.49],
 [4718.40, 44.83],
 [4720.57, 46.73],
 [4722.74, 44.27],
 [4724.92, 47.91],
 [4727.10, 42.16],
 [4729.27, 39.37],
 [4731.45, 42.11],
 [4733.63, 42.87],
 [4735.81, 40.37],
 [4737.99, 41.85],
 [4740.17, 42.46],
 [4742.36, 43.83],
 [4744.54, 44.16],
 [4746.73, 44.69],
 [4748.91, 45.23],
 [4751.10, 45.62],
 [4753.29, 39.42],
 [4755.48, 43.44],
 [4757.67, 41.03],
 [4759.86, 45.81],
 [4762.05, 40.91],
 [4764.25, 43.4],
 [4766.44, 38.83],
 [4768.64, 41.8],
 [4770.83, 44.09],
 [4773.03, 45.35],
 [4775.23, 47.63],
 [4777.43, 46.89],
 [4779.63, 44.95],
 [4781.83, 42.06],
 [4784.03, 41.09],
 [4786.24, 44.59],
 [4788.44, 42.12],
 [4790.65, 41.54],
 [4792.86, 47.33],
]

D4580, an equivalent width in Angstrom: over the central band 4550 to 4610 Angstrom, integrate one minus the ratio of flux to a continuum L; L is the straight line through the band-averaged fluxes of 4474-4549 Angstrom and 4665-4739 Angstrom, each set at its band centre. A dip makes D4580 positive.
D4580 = -1.3 Angstrom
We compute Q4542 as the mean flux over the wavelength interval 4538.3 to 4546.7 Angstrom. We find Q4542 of 40.9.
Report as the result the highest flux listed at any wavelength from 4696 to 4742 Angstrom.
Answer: 47.91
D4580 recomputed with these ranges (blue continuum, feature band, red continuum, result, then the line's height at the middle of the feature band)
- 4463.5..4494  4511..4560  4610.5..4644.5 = 1.59 Angstrom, 42.5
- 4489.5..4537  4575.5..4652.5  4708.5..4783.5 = -0.75 Angstrom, 42.3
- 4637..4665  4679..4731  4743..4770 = -0.26 Angstrom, 42.6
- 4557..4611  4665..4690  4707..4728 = 1.26 Angstrom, 43.7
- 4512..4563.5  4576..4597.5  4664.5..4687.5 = -0.23 Angstrom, 41.5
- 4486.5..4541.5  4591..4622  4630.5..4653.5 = -0.70 Angstrom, 41.9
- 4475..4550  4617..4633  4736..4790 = -0.76 Angstrom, 42.3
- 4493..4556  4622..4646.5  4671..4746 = -0.86 Angstrom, 42.2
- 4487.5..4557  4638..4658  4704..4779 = 0.43 Angstrom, 42.5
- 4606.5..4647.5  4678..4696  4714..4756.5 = 0.19 Angstrom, 43.6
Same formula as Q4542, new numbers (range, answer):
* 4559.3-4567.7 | 43.2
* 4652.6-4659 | 43.3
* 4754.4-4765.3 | 42.9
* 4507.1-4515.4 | 43.2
